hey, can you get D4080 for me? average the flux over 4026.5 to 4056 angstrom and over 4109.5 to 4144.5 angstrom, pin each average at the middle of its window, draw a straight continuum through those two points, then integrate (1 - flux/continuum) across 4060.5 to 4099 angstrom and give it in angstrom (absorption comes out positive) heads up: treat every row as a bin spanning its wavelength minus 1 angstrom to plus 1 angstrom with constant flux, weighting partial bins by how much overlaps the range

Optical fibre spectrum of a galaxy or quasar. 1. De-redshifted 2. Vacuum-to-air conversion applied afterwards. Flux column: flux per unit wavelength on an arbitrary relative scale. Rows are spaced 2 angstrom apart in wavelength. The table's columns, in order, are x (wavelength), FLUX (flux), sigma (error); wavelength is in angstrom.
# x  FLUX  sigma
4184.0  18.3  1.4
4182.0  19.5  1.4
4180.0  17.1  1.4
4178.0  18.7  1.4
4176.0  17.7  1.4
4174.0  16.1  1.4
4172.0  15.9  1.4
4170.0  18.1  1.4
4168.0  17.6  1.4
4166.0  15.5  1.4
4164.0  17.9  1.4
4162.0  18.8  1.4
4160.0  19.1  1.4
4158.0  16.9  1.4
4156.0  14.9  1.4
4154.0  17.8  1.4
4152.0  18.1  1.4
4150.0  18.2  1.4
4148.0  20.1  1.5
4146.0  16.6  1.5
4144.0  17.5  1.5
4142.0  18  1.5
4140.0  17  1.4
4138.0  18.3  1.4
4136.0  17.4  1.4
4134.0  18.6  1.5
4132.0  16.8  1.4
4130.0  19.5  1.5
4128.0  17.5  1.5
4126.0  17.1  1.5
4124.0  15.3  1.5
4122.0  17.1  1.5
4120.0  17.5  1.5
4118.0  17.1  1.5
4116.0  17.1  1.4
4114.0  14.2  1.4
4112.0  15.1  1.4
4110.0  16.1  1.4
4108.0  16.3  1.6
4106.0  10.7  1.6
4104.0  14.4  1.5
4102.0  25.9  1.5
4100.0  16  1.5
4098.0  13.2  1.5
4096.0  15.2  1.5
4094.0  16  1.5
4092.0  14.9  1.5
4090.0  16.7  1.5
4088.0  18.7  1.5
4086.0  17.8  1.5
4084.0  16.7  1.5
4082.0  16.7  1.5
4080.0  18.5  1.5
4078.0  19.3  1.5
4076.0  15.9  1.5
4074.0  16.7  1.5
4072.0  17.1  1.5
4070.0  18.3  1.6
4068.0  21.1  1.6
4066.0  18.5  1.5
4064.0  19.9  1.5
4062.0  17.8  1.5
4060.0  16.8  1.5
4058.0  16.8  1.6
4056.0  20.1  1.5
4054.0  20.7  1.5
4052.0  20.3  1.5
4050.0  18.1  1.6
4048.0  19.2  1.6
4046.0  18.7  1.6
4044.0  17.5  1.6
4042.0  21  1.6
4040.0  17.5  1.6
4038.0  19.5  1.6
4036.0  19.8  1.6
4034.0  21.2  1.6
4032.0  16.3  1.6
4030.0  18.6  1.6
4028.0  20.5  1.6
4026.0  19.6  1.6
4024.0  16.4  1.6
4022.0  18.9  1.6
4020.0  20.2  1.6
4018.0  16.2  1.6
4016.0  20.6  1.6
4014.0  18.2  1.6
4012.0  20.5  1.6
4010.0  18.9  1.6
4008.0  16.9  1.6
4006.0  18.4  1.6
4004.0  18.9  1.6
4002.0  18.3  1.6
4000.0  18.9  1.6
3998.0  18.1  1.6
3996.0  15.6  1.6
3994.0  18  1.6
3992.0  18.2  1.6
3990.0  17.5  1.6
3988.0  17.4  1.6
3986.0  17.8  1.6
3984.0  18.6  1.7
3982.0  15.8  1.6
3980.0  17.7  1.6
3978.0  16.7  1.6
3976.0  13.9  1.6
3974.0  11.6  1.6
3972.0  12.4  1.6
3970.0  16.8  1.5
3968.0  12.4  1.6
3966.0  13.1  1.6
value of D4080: 2.1 angstrom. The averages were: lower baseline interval 19.2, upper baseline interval 17.1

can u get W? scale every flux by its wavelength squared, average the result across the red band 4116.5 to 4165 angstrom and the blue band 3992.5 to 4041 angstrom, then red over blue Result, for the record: 1.01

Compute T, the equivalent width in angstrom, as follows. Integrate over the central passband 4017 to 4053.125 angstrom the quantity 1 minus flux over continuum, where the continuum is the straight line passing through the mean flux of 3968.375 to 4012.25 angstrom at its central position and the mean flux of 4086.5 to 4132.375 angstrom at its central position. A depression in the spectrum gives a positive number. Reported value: -4.4 angstrom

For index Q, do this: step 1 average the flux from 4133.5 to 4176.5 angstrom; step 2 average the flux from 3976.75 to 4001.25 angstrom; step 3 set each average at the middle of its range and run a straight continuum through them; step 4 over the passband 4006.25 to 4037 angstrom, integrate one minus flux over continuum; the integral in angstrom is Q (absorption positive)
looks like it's -2.4 angstrom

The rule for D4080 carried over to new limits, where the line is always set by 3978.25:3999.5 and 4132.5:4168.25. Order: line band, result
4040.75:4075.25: -2.26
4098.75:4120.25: 1.58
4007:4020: -0.87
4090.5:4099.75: 1.36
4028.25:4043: -1.40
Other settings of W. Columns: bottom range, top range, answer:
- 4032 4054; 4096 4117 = 0.85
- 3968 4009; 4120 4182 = 1.13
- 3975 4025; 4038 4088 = 1.06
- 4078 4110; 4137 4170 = 1.10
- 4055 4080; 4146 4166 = 1.02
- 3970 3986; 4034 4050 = 1.27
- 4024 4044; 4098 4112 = 0.88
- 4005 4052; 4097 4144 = 0.93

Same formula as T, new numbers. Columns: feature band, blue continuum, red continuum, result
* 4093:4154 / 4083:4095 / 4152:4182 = 0.4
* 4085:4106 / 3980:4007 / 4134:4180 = 1.3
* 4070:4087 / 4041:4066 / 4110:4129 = 0.5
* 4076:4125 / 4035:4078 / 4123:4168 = 4.4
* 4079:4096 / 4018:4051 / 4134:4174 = 1.3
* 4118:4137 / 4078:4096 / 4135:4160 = 0.0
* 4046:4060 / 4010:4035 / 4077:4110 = -0.8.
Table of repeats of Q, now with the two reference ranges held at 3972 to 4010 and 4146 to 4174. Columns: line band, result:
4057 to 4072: -1.0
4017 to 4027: -0.7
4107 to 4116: 0.9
